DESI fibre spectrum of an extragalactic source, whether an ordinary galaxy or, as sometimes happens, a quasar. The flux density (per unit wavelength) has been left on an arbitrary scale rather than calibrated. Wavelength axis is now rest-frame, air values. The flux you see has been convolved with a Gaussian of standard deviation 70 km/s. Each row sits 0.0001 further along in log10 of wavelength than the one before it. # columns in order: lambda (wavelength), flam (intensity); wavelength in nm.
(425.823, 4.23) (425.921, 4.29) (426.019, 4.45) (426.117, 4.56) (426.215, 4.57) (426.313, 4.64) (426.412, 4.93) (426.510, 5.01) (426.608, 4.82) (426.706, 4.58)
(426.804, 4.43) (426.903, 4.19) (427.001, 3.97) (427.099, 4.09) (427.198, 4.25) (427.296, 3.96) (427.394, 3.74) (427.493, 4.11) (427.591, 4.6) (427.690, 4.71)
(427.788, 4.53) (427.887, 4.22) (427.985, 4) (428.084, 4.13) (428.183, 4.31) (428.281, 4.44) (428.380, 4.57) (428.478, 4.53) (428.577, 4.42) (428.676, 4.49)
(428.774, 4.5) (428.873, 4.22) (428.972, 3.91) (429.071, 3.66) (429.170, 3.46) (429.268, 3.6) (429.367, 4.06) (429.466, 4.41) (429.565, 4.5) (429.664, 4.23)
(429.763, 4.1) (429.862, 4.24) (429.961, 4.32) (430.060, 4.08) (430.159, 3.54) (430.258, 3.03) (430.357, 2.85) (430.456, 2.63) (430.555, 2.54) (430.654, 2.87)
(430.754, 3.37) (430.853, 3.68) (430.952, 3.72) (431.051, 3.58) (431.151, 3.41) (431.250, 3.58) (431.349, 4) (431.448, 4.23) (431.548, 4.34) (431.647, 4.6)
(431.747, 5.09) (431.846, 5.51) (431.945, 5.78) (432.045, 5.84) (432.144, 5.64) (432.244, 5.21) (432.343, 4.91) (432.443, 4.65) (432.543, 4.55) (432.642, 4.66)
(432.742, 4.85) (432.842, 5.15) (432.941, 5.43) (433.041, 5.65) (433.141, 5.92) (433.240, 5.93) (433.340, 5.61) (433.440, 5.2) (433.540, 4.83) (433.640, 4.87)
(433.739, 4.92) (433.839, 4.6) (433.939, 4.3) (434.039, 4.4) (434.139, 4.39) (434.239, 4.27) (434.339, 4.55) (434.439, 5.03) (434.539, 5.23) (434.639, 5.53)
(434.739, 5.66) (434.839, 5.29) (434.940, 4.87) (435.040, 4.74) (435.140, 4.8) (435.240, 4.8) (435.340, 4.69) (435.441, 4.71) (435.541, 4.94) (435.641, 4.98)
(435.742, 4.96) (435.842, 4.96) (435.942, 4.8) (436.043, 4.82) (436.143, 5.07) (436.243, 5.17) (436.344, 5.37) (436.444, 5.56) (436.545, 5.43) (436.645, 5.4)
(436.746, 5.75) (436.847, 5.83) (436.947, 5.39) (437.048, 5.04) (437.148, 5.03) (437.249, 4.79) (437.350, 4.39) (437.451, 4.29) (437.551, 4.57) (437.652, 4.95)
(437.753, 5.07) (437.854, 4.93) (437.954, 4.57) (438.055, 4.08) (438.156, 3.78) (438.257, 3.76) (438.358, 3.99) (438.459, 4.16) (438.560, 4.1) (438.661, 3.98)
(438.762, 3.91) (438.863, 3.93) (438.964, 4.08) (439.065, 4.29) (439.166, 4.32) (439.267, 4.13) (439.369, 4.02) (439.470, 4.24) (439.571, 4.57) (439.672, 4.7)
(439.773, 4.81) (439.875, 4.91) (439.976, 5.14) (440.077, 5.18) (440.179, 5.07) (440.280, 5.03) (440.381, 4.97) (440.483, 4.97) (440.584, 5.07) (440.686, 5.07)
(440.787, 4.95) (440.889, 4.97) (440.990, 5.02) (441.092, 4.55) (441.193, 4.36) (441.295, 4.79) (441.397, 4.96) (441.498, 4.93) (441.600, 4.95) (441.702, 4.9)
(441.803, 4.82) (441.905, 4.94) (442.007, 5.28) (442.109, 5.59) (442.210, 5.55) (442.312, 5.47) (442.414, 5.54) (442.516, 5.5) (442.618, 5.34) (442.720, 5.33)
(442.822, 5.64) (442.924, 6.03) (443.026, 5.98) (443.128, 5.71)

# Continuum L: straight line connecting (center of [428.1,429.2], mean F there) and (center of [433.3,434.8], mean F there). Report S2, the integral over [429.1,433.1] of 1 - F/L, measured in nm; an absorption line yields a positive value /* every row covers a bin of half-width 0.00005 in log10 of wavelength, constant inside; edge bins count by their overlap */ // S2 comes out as 0.26 nm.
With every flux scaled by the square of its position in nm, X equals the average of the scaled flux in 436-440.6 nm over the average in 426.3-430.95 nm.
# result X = 1.21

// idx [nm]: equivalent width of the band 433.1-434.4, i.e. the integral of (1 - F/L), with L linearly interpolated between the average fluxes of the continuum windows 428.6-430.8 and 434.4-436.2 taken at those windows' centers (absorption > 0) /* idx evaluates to -0.072 nm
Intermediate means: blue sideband 3.76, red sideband 4.99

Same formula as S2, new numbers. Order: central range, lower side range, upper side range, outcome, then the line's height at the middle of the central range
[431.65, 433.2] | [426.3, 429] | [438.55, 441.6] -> -0.27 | 4.47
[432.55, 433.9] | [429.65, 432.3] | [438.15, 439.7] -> -0.36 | 4.09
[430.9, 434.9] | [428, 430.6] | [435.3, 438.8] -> -0.49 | 4.34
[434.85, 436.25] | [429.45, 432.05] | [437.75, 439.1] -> -0.27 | 4.09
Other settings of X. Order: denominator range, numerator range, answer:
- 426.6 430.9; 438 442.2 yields 1.22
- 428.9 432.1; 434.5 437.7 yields 1.31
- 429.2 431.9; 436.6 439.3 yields 1.22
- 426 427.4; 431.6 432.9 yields 1.18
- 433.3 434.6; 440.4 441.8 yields 1.05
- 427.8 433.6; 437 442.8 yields 1.13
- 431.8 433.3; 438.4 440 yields 0.84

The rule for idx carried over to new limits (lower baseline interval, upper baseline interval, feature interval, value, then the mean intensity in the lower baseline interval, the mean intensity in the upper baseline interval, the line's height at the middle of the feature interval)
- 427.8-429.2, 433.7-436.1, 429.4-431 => 0.27 nm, 4.22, 4.84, 4.39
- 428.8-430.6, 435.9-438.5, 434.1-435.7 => -0.14 nm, 3.76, 4.85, 4.51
